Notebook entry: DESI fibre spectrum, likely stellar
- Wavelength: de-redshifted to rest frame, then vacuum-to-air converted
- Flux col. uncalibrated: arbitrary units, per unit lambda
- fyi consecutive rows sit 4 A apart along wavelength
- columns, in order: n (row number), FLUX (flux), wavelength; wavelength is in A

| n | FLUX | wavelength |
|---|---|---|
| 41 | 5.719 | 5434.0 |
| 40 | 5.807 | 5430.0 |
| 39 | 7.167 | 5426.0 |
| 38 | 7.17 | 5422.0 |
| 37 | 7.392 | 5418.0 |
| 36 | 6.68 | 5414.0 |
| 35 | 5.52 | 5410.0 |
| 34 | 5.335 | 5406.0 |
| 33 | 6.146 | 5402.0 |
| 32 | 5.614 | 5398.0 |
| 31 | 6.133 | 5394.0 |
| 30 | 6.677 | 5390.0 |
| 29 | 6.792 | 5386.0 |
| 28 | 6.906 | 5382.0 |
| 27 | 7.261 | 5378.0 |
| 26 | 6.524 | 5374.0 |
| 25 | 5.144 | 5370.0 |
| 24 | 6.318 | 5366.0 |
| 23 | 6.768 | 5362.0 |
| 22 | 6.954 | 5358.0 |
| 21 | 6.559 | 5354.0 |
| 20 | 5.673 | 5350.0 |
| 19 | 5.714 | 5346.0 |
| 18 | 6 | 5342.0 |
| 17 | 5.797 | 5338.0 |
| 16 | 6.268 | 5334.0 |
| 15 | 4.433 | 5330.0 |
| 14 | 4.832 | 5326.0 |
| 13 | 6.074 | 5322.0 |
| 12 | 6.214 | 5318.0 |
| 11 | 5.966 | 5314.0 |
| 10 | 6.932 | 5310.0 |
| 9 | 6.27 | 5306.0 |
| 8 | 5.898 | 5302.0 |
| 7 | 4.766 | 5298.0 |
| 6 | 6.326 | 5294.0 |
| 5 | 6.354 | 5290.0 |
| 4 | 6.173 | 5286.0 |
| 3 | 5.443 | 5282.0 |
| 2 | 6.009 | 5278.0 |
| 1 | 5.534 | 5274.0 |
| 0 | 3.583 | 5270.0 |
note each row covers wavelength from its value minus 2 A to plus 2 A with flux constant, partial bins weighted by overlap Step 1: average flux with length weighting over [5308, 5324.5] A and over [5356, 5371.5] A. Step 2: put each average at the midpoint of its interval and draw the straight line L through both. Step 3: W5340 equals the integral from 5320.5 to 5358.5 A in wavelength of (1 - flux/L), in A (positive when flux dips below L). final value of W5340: 3.1 A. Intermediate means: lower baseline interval 6.25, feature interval 5.78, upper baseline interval 6.33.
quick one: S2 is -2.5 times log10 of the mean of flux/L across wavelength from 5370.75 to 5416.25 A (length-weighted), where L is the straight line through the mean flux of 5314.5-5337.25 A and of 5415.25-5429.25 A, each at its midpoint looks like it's 0.06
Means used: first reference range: 5.6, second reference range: 7.08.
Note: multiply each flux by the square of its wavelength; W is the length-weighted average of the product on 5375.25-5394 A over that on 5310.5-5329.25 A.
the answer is 1.2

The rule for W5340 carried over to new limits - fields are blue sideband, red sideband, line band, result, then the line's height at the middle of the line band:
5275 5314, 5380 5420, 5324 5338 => 1.9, 6.11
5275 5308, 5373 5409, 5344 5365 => -0.5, 6.18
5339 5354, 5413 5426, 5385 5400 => 0.9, 6.67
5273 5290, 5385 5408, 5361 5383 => -1.5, 6.04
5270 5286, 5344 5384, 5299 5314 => -1.1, 5.77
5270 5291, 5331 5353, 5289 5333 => -0.5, 5.76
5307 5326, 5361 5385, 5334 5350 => 1.1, 6.3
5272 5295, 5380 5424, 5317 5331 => 1.6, 6.11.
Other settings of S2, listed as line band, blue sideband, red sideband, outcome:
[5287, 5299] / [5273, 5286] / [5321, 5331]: -0.070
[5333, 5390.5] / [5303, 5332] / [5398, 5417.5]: -0.078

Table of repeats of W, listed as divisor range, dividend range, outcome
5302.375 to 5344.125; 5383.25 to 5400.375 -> 1.10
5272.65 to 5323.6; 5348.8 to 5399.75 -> 1.10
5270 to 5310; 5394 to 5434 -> 1.13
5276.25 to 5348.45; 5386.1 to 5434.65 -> 1.12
